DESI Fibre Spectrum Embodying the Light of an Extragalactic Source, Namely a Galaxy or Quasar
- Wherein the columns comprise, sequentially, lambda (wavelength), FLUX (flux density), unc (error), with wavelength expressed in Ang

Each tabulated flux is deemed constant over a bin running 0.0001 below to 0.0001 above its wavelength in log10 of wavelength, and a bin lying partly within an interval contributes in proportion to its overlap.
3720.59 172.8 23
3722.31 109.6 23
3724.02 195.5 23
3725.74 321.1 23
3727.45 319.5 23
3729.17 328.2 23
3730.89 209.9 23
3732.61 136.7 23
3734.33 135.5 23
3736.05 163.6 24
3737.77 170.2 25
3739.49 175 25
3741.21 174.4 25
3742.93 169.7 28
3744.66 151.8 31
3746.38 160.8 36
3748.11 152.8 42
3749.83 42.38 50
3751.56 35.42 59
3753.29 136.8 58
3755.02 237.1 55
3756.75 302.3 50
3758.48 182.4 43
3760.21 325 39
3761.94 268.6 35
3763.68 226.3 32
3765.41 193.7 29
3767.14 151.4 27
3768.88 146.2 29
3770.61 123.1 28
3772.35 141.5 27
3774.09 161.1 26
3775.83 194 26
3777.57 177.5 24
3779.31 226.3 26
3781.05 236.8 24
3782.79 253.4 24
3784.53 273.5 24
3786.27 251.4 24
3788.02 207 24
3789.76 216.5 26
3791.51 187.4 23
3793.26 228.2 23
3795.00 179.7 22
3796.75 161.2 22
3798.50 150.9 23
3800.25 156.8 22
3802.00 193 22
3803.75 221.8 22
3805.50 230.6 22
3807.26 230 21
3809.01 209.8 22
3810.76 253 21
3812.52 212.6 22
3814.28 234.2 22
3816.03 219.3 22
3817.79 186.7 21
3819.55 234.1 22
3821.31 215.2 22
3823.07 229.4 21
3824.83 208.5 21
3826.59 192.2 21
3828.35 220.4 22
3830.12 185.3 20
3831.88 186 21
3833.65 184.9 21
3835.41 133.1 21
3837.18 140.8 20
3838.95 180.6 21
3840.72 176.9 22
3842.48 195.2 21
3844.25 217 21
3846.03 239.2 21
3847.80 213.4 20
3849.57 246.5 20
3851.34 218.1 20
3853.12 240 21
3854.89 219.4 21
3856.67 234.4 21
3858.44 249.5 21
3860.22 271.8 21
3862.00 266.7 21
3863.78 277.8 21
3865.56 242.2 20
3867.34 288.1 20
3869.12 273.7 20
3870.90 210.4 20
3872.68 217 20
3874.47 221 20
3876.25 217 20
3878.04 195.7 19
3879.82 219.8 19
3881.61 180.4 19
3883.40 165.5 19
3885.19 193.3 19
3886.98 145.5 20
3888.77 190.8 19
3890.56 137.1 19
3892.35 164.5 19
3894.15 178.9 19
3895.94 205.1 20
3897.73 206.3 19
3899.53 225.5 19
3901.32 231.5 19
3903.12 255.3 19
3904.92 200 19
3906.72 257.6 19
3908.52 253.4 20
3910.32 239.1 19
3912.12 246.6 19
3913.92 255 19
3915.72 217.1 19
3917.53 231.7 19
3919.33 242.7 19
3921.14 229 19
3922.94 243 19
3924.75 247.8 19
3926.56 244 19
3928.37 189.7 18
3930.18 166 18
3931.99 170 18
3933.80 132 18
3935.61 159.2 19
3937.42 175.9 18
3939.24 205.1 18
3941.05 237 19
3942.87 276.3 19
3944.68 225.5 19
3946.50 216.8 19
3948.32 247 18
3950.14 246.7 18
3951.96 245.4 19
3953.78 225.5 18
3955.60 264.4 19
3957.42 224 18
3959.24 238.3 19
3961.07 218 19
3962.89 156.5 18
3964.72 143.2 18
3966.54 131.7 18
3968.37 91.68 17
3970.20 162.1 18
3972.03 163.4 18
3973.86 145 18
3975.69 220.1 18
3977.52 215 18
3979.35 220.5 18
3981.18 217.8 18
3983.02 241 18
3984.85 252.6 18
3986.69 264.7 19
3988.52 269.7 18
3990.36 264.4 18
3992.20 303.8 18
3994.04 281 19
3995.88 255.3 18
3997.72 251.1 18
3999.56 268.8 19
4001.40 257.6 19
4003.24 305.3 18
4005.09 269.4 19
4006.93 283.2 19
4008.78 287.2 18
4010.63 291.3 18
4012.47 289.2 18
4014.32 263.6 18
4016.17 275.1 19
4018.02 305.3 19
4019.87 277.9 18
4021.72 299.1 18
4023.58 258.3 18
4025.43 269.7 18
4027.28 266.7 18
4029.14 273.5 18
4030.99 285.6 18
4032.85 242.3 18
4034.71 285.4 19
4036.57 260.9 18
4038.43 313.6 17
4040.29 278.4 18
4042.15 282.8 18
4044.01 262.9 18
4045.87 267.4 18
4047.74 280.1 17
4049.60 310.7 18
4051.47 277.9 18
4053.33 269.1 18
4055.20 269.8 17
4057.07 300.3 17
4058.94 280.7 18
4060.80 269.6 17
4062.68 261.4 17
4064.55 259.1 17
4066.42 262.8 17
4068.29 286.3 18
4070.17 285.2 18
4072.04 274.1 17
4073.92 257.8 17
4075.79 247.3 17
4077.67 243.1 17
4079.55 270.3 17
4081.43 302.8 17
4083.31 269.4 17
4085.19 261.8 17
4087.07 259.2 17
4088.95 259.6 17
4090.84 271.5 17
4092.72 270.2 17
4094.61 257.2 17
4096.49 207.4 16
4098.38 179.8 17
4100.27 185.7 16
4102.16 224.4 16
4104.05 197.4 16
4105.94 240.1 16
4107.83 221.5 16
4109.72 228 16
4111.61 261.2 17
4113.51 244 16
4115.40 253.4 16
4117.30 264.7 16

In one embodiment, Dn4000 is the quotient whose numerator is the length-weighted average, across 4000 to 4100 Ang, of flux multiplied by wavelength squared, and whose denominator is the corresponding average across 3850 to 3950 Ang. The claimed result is 1.33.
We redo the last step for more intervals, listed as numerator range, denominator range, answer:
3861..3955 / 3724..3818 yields 1.18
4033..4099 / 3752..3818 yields 1.50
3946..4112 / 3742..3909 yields 1.36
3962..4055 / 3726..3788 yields 1.49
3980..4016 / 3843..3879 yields 1.22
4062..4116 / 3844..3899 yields 1.28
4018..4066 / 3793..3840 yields 1.56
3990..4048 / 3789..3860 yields 1.48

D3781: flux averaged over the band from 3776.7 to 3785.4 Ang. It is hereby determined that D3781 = 234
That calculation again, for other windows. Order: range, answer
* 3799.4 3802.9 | 175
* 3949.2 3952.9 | 246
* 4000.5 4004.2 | 281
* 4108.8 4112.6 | 245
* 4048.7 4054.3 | 286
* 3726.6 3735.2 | 226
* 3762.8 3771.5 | 168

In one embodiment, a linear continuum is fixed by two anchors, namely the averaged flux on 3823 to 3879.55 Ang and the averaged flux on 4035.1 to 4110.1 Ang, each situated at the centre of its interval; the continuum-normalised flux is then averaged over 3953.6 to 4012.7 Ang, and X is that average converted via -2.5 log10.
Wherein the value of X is 0.05 mag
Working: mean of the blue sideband 218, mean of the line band 232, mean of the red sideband 261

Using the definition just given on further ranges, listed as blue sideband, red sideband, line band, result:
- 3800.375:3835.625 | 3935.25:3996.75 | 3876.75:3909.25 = 0.072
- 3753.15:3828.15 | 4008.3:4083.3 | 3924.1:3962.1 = 0.153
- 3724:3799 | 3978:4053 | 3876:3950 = 0.148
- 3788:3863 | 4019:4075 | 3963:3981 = 0.448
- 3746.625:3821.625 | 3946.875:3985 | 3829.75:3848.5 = 0.077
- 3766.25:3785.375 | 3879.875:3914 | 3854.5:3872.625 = -0.246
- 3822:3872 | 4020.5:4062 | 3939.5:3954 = 0.045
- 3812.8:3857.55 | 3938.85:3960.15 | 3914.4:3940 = 0.136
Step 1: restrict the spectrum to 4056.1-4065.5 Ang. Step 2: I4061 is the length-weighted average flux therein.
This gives 274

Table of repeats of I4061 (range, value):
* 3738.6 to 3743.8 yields 173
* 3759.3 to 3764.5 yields 273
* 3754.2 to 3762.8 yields 263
